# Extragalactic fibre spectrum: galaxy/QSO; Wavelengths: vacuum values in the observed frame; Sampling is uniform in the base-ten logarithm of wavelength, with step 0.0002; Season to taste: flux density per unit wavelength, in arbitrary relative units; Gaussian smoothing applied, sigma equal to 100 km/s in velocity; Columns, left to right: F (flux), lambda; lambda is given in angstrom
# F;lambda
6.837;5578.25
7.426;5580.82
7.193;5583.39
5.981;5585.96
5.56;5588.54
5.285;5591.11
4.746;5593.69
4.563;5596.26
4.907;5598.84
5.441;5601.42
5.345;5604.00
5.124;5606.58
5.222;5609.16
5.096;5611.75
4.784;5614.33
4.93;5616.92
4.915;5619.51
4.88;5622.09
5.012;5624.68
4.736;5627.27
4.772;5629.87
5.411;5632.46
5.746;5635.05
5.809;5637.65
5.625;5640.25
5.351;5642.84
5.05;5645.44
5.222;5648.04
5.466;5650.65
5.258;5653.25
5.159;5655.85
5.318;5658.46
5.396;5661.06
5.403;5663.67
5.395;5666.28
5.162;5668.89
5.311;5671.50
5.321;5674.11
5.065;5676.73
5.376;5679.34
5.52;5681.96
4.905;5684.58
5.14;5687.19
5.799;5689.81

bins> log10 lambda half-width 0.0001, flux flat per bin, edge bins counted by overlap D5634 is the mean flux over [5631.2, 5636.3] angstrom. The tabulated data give 5.58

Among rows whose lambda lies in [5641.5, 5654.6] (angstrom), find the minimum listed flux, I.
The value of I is 5.05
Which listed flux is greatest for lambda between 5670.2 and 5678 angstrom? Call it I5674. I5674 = 5.321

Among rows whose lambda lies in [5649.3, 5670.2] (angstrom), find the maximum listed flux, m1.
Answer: 5.466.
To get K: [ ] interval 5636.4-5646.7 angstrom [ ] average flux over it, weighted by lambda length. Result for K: 5.46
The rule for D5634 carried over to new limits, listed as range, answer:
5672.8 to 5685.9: 5.24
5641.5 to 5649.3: 5.22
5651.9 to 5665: 5.31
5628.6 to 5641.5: 5.47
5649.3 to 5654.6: 5.36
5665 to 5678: 5.25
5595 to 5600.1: 4.73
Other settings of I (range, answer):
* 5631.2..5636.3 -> 5.411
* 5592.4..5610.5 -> 4.563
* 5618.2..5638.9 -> 4.736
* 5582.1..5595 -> 4.746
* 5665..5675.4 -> 5.162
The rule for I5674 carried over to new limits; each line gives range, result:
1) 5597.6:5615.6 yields 5.441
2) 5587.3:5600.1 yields 5.56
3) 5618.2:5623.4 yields 4.915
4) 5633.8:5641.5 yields 5.809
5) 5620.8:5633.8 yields 5.411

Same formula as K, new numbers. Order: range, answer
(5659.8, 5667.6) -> 5.4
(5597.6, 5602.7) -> 5.18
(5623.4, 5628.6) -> 4.87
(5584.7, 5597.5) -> 5.23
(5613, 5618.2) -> 4.86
